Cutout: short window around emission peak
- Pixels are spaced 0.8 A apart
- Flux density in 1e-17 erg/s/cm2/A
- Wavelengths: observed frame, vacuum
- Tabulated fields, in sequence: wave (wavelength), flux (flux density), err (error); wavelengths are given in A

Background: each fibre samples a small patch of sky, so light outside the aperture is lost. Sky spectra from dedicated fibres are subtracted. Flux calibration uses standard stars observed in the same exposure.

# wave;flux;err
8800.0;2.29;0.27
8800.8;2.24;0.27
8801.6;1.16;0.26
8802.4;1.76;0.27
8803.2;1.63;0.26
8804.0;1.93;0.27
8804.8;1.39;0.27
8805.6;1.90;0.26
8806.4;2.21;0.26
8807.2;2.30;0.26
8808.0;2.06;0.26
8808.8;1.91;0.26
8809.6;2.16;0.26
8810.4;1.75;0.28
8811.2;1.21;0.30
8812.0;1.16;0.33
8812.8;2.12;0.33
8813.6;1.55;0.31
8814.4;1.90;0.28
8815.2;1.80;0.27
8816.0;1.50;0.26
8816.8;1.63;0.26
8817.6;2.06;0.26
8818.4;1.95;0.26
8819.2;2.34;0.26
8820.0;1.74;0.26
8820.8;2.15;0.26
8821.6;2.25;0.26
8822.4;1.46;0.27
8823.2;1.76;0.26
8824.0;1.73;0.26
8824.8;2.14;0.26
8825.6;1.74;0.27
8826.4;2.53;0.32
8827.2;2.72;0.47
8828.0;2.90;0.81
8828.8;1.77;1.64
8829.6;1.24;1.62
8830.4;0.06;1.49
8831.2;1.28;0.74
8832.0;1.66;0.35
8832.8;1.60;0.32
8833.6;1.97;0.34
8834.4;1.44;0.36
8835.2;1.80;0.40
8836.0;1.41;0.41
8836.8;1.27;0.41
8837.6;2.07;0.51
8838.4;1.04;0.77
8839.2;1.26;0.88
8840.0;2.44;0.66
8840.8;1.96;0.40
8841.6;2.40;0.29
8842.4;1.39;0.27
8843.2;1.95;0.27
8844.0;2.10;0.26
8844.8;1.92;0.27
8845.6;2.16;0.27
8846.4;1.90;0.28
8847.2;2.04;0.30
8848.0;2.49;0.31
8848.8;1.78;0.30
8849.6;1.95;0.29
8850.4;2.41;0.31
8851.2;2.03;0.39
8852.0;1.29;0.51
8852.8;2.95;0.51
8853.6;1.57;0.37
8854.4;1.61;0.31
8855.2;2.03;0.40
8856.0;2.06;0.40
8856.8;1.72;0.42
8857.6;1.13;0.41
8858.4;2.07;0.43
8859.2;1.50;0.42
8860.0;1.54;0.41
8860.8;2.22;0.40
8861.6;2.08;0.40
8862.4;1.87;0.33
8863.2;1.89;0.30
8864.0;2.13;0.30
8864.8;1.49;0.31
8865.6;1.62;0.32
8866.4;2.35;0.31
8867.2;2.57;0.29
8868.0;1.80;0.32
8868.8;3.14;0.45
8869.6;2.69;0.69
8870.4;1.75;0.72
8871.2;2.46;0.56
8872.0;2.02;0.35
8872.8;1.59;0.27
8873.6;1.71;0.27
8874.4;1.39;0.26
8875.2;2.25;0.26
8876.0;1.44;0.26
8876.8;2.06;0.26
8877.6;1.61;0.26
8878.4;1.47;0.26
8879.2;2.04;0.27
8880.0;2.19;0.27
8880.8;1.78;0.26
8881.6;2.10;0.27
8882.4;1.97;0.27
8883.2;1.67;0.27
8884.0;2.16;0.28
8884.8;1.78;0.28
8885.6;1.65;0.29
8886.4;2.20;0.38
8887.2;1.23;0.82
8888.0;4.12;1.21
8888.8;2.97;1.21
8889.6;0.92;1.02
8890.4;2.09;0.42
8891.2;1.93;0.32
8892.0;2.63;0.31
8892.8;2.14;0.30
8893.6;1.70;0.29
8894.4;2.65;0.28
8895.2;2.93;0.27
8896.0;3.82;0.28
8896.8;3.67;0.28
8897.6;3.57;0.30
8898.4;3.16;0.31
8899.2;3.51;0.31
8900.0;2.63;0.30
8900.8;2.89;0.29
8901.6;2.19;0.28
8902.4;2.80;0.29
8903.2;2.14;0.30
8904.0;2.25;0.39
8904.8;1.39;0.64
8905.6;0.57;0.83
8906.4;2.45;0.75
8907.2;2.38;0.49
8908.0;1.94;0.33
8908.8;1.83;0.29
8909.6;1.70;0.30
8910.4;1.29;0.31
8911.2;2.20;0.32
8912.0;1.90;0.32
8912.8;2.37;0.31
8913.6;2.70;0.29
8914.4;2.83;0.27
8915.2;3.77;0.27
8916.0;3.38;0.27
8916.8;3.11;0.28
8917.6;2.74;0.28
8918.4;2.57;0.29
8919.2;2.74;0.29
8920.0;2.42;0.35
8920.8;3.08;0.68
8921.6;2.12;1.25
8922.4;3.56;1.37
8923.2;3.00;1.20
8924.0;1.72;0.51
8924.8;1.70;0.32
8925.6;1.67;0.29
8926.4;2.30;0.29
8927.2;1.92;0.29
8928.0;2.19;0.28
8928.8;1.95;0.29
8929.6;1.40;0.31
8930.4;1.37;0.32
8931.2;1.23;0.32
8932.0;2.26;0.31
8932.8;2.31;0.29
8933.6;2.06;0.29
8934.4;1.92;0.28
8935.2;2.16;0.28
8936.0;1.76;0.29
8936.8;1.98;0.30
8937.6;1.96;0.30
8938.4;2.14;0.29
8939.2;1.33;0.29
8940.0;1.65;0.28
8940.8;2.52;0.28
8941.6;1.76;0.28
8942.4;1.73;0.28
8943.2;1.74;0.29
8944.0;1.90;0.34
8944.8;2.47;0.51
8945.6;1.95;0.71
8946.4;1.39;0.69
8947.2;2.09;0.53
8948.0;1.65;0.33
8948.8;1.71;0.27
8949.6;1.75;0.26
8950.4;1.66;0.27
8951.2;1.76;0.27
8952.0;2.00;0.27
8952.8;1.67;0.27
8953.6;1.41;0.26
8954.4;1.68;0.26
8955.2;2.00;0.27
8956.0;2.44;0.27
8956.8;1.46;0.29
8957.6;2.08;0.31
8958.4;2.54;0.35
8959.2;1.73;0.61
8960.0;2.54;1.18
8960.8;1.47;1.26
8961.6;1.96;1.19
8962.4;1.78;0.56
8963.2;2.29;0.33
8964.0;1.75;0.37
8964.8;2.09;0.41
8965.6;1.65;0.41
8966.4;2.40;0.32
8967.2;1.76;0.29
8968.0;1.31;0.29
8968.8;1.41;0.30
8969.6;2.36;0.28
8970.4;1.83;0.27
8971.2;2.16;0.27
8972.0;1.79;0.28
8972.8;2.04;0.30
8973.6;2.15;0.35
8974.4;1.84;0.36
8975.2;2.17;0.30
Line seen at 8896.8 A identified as [S II] 6716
